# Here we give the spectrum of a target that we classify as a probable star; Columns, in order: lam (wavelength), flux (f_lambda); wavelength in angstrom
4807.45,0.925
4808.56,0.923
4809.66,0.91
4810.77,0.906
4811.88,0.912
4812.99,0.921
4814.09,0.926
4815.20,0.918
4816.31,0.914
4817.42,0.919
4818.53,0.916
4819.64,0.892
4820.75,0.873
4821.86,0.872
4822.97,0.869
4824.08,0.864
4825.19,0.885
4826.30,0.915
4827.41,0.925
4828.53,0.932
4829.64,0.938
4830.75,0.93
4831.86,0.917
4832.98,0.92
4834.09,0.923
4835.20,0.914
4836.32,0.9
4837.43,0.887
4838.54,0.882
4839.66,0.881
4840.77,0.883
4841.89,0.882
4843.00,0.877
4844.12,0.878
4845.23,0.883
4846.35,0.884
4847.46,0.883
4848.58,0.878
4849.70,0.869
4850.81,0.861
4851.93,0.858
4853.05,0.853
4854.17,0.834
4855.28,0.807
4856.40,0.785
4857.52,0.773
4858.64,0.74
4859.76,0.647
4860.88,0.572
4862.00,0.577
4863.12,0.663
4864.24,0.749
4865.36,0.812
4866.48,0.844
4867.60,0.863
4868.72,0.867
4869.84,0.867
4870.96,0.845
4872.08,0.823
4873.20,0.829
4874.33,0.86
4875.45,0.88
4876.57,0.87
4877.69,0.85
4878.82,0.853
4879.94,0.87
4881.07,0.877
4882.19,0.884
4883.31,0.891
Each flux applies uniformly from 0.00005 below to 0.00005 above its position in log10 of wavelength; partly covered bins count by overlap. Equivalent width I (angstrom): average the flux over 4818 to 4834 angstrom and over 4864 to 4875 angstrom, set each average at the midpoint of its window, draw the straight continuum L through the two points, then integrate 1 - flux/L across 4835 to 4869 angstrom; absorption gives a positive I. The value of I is 1.8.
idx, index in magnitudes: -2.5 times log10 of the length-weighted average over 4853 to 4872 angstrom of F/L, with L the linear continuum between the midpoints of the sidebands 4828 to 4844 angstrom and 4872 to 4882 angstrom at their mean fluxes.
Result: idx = 0.14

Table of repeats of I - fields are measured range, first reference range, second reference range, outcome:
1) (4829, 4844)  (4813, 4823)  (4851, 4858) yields -0.71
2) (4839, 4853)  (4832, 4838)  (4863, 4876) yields 0.14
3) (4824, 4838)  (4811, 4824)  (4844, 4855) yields -0.41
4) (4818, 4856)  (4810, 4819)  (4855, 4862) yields -3.82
